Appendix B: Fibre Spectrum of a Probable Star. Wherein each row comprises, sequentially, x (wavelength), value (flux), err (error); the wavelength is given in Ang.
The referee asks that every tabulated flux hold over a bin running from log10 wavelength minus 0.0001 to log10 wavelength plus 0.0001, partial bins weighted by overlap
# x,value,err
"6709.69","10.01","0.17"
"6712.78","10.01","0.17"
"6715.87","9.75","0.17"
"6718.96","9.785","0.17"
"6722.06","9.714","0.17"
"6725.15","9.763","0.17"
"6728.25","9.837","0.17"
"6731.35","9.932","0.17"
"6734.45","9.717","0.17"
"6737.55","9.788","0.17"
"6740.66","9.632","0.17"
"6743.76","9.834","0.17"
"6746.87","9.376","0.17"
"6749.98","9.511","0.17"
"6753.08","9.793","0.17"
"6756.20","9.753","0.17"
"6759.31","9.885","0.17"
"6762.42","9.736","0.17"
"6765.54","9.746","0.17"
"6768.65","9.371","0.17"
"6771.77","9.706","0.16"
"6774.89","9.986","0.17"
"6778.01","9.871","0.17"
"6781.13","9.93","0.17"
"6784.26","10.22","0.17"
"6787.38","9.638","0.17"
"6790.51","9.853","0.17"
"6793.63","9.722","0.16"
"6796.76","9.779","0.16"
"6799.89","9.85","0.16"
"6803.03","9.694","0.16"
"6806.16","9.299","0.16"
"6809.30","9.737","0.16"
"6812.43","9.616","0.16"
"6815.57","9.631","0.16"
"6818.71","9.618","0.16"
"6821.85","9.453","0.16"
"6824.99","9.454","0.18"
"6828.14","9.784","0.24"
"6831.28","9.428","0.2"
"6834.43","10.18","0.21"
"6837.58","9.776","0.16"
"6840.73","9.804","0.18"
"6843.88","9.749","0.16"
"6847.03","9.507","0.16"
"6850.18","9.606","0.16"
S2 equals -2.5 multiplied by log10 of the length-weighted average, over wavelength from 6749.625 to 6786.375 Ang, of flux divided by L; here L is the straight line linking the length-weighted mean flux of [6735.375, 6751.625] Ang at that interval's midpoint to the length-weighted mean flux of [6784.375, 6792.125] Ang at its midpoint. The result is -0.01 mag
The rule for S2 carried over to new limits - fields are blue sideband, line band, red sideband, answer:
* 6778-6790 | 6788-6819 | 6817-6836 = 0.01 mag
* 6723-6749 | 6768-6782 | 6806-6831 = -0.01 mag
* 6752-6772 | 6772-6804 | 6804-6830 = -0.02 mag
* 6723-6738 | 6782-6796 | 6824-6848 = -0.01 mag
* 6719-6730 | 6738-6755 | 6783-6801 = 0.02 mag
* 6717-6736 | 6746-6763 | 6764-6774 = 0.00 mag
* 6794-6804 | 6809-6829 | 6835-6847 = 0.02 mag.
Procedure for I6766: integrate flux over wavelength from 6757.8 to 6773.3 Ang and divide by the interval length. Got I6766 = 9.69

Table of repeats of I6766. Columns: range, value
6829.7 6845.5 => 9.79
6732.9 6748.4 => 9.67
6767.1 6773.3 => 9.53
